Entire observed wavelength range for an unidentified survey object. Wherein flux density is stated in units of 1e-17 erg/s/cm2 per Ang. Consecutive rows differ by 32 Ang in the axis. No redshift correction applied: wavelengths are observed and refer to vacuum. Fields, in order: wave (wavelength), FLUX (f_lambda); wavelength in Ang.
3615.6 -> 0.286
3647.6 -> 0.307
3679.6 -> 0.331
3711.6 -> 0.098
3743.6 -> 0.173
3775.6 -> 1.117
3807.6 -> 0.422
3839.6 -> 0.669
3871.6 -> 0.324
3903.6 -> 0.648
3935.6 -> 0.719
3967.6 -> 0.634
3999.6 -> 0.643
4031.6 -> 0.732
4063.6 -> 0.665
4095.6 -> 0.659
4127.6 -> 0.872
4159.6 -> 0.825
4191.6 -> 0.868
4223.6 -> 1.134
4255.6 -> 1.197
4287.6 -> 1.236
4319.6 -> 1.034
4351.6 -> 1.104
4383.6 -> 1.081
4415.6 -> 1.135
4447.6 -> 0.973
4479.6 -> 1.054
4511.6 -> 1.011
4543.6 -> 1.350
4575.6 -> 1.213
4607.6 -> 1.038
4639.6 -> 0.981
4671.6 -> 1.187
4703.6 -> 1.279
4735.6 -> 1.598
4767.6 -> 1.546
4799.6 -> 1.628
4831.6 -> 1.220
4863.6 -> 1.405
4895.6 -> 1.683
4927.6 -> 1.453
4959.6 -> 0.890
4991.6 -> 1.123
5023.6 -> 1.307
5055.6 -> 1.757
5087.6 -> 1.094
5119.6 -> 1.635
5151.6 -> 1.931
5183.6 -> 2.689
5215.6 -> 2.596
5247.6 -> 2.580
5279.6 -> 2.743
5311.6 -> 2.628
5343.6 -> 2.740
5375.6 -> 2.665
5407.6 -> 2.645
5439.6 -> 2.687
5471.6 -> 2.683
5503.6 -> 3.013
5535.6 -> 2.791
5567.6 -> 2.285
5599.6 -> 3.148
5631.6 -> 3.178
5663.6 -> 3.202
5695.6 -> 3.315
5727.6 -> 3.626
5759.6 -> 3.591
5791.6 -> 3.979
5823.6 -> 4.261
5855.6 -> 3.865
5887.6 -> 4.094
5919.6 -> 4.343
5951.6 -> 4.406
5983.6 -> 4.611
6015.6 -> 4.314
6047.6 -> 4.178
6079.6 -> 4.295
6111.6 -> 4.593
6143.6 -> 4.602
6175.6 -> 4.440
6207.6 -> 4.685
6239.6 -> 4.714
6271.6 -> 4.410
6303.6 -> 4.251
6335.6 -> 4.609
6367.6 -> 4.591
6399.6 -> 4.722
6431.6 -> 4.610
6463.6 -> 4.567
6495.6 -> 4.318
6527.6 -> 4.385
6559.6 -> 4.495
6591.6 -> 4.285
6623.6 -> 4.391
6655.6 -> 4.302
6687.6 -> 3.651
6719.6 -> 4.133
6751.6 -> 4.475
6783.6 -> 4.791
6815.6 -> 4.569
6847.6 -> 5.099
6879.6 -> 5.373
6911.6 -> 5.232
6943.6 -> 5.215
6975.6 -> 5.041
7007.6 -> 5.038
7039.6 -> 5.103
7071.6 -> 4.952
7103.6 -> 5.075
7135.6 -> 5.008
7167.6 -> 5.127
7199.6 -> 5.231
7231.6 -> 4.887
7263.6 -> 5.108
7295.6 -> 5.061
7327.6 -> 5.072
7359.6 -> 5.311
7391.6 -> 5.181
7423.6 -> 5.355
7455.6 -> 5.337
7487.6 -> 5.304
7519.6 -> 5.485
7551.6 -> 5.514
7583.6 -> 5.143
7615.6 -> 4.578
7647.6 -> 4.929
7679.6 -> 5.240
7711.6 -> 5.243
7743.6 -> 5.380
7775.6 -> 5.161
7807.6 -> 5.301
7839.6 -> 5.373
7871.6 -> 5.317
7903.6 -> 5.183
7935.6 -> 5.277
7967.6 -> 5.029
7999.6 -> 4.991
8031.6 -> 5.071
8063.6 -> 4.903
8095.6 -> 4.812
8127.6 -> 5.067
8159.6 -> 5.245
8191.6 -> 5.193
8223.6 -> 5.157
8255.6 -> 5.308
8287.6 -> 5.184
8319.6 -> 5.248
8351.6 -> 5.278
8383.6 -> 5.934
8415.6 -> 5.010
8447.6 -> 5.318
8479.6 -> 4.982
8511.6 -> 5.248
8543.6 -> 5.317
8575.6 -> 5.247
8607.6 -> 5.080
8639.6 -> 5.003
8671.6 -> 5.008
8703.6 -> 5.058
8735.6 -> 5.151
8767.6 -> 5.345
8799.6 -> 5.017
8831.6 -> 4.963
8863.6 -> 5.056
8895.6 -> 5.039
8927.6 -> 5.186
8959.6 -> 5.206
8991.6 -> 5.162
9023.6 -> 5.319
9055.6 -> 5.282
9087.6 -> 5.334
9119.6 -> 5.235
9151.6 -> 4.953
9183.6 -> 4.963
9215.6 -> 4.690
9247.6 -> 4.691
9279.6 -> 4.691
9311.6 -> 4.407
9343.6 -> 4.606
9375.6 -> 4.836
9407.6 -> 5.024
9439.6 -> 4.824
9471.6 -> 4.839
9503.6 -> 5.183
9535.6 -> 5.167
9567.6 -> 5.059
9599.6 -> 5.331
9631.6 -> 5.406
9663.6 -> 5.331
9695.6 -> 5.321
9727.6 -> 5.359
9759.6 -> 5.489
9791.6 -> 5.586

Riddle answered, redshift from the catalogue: 0.29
